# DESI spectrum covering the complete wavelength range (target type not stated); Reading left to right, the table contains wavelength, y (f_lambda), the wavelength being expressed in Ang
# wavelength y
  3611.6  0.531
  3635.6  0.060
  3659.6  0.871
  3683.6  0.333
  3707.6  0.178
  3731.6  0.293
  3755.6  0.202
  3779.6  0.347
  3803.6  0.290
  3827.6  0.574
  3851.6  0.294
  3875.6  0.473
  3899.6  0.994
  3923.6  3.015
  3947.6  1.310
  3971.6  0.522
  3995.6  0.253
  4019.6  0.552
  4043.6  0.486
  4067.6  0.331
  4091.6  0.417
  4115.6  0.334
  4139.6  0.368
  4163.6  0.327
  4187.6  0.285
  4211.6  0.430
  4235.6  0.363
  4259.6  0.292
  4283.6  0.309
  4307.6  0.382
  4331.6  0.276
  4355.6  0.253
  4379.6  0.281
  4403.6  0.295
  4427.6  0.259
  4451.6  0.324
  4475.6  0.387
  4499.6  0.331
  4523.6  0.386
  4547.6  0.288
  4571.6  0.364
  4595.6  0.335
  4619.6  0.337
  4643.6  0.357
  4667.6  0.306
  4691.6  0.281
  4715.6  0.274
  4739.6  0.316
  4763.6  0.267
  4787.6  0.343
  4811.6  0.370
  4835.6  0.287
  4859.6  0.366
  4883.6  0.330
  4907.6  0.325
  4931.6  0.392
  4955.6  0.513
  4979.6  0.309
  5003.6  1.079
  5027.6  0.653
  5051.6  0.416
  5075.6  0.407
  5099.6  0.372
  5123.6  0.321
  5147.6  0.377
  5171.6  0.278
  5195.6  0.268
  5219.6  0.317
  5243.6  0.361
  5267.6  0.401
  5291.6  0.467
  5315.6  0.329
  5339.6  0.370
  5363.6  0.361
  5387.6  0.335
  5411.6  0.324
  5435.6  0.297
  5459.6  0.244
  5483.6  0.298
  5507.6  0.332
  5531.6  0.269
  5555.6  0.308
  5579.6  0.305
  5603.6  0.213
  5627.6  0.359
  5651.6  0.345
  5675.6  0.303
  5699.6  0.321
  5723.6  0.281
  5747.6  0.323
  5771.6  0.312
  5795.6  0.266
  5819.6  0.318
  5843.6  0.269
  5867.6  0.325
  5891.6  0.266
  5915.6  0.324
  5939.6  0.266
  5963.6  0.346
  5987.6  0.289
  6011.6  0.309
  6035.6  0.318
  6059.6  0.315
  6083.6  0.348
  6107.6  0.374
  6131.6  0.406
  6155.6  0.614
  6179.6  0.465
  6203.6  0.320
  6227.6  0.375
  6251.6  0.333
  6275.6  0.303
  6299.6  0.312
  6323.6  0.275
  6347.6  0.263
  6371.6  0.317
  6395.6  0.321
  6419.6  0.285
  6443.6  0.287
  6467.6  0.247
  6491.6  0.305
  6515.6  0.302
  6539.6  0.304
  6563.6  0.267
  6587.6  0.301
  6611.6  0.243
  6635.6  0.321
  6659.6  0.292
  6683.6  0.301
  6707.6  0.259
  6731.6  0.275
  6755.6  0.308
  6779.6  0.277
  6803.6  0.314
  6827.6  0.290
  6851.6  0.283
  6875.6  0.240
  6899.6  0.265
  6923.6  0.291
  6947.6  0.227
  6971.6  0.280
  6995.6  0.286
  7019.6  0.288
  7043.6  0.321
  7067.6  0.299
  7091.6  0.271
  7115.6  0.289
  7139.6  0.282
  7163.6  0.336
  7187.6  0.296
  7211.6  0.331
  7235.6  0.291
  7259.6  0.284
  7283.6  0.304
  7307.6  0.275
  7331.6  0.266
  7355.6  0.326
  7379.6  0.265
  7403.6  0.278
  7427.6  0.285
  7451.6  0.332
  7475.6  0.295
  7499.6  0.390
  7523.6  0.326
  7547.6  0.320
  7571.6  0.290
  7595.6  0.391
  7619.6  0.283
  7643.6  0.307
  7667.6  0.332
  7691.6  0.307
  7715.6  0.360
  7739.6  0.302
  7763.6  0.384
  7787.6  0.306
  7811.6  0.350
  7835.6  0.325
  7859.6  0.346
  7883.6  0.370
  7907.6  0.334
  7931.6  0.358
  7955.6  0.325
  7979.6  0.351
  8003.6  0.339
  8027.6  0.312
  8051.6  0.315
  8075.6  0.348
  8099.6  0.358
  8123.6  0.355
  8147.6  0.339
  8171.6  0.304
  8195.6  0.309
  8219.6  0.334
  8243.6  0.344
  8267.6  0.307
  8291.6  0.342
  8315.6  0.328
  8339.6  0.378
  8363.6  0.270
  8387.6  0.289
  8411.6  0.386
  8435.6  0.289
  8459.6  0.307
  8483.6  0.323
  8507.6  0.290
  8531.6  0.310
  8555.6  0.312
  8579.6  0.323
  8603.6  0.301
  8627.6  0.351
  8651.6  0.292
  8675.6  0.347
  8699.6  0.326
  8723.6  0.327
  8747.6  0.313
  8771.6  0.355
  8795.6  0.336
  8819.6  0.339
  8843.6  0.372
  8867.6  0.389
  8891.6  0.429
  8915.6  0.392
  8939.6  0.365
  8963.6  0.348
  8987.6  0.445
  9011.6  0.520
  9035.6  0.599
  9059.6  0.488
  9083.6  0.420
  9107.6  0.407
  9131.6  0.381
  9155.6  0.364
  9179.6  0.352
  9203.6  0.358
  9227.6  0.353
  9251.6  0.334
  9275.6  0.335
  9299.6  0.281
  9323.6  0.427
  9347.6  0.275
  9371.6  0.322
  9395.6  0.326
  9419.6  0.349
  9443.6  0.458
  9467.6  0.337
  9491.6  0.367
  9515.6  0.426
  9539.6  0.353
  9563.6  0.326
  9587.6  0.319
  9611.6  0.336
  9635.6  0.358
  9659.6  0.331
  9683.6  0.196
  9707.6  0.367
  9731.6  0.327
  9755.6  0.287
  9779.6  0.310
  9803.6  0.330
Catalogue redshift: 2.229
